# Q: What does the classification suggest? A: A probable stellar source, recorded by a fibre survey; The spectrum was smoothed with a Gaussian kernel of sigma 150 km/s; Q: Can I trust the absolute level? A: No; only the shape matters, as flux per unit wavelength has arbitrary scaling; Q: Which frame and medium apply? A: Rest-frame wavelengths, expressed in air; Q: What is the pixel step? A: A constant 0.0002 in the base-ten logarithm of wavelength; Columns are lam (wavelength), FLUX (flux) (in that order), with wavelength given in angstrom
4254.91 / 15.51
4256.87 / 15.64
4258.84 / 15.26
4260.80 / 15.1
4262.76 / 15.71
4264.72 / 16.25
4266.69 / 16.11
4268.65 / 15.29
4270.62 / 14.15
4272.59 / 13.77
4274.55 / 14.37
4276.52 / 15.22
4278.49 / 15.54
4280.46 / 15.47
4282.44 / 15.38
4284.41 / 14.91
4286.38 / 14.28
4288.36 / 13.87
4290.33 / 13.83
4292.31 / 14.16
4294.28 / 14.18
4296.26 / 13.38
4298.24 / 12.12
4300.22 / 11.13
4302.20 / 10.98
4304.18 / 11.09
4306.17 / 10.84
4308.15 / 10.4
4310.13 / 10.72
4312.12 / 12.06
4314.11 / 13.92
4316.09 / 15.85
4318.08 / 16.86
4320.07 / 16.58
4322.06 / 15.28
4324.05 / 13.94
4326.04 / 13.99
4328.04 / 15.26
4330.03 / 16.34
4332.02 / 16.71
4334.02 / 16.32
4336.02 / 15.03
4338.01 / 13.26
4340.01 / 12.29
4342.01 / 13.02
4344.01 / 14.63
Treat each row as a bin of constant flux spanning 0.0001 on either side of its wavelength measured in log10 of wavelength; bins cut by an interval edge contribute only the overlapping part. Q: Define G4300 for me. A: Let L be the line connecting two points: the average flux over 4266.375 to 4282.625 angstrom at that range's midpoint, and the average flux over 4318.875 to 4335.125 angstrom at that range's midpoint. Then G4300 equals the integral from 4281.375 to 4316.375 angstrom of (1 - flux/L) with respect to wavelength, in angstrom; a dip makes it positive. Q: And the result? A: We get 5.4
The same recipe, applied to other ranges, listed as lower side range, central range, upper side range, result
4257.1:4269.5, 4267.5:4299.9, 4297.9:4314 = -1.9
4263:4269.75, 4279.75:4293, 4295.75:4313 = -1.1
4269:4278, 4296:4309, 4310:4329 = 2.9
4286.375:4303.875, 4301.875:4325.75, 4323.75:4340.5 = 1.2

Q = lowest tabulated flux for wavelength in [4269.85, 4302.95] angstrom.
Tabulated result 10.98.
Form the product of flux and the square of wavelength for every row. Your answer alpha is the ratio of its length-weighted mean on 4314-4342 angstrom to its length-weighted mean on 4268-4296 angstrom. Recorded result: 1.06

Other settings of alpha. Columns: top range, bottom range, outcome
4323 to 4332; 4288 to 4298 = 1.11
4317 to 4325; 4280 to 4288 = 1.07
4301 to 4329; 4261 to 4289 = 0.91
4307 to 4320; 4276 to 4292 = 0.93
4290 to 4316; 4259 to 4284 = 0.82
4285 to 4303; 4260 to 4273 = 0.87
